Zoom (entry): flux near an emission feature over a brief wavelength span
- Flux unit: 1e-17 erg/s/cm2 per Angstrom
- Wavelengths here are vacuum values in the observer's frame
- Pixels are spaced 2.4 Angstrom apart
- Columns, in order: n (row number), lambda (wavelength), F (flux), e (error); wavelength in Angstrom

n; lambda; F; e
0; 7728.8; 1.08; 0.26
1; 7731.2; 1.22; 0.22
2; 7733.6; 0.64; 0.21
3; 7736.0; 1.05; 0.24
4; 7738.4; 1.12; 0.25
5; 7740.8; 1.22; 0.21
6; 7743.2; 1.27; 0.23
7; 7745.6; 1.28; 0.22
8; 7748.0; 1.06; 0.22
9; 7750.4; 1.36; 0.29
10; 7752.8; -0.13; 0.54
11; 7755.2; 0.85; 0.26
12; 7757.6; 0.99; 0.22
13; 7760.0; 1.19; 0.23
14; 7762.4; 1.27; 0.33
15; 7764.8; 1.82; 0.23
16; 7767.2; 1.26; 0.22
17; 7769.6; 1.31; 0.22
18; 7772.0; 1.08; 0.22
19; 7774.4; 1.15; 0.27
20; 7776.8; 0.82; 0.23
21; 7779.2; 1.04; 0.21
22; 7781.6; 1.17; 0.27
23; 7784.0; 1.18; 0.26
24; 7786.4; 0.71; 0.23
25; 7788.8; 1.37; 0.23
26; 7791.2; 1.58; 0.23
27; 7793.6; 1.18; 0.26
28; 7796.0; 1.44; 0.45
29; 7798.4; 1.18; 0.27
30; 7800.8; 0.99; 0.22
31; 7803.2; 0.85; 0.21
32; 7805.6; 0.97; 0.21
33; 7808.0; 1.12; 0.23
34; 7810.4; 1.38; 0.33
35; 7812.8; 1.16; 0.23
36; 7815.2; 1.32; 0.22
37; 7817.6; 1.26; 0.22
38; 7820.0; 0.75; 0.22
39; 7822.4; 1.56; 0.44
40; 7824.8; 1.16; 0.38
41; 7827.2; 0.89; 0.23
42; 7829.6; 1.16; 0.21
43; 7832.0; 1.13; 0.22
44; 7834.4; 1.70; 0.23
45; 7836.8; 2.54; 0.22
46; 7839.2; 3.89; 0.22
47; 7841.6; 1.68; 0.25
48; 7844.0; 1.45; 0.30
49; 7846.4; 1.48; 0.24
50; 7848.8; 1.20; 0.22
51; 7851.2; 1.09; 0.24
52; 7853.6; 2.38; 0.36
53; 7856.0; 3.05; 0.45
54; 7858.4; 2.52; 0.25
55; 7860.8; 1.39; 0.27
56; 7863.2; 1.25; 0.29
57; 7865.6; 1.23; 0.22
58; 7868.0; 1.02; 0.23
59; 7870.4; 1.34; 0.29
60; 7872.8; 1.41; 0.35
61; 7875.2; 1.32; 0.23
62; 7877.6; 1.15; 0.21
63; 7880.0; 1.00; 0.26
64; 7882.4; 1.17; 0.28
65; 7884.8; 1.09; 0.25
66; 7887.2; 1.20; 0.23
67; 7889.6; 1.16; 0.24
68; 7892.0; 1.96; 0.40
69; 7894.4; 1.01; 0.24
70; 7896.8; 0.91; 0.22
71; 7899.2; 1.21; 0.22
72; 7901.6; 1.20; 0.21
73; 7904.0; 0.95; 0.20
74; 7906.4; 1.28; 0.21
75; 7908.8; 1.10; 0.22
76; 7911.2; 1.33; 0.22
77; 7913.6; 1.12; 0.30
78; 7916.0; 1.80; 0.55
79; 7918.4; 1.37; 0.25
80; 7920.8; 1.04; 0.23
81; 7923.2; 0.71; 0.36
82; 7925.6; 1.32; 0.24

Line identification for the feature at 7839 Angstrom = [S II] 6716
